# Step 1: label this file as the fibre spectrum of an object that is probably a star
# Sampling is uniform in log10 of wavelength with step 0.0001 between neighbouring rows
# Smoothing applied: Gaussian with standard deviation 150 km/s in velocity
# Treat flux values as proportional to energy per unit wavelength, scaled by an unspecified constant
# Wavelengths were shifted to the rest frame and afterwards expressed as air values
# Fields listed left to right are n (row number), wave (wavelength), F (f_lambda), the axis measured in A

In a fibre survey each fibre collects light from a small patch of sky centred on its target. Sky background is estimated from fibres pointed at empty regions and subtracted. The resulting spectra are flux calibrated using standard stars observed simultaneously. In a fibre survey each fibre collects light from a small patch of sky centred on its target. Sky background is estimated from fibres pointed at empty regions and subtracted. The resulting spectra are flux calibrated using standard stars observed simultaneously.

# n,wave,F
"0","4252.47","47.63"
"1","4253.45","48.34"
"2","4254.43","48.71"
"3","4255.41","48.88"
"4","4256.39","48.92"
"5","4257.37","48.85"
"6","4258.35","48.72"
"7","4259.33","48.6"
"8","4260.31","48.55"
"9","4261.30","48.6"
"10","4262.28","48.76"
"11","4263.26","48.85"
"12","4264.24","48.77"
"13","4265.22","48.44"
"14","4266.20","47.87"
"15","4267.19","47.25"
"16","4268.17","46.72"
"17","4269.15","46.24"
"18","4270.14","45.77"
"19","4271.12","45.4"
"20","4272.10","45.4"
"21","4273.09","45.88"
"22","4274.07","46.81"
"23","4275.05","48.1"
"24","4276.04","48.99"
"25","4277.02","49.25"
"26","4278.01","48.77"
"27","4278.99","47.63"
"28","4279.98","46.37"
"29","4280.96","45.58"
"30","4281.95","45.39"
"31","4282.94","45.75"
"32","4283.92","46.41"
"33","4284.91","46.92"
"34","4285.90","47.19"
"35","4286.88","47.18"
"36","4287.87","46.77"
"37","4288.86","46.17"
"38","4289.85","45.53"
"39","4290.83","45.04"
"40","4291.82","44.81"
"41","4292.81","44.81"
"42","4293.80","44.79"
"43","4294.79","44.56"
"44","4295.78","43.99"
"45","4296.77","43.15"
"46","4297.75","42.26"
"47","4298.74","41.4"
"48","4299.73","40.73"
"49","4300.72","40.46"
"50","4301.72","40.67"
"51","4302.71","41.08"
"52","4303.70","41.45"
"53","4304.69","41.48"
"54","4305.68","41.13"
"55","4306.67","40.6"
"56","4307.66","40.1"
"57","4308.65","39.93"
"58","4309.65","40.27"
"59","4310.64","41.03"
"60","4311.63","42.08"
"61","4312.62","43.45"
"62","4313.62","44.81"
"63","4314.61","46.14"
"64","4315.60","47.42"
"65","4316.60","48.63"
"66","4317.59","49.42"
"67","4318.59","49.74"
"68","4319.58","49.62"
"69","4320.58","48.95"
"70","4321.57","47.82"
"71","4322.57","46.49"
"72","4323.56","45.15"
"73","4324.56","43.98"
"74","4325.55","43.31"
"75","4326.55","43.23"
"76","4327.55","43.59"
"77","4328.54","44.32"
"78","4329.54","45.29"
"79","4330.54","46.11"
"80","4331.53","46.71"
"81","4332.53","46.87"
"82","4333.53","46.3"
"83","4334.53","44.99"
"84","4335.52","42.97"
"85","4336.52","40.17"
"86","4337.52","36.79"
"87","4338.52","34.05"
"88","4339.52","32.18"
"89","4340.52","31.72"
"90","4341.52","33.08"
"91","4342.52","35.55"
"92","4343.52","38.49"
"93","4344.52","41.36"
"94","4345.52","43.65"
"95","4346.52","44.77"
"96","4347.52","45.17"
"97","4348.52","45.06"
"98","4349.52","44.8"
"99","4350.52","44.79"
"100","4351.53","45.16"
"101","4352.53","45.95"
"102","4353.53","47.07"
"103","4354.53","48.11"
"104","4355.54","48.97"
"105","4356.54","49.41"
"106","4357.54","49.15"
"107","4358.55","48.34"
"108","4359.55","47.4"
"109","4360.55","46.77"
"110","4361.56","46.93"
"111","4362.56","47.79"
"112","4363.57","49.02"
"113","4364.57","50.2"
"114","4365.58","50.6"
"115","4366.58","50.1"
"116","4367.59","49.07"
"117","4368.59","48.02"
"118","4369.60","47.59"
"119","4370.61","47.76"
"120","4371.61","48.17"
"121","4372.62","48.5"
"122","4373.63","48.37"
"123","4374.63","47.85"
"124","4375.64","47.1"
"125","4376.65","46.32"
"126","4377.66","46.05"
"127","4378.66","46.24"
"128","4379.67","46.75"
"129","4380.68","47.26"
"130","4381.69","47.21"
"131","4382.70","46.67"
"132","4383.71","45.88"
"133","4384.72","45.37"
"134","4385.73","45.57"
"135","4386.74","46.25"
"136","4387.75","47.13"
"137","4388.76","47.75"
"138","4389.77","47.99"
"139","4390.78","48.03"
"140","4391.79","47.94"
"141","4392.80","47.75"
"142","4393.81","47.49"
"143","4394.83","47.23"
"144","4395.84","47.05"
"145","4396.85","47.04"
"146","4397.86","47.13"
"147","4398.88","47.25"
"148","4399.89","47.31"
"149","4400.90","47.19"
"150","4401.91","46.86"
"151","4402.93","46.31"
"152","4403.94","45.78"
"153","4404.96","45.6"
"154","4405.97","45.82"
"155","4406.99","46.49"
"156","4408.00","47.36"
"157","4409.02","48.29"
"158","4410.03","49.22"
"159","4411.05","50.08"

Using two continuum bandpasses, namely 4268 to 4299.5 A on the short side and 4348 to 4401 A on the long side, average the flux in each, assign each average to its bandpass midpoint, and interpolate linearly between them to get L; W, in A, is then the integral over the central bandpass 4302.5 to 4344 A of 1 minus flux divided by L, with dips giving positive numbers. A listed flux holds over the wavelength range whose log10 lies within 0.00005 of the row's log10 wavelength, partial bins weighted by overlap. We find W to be 3.3 A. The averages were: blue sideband 45.9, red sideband 47.4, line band 42.8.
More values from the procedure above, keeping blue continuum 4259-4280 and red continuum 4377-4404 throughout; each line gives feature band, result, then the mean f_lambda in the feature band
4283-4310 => 2.34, 43.3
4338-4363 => 1.98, 43.4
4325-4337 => 0.70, 44.5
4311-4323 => 0.09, 47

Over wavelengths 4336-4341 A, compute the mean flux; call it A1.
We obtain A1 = 35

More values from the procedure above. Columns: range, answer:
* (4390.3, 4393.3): 47.9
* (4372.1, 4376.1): 47.9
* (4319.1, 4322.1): 48.7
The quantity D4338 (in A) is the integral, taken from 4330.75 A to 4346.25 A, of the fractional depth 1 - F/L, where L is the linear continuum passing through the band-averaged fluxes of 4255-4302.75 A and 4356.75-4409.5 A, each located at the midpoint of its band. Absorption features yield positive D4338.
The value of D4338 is 2.33 A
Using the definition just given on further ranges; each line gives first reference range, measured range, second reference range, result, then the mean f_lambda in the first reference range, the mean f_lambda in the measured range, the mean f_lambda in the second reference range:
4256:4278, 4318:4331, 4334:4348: -1.6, 47.8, 46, 38.9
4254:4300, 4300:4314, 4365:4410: 1.6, 46.6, 41.3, 47.3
